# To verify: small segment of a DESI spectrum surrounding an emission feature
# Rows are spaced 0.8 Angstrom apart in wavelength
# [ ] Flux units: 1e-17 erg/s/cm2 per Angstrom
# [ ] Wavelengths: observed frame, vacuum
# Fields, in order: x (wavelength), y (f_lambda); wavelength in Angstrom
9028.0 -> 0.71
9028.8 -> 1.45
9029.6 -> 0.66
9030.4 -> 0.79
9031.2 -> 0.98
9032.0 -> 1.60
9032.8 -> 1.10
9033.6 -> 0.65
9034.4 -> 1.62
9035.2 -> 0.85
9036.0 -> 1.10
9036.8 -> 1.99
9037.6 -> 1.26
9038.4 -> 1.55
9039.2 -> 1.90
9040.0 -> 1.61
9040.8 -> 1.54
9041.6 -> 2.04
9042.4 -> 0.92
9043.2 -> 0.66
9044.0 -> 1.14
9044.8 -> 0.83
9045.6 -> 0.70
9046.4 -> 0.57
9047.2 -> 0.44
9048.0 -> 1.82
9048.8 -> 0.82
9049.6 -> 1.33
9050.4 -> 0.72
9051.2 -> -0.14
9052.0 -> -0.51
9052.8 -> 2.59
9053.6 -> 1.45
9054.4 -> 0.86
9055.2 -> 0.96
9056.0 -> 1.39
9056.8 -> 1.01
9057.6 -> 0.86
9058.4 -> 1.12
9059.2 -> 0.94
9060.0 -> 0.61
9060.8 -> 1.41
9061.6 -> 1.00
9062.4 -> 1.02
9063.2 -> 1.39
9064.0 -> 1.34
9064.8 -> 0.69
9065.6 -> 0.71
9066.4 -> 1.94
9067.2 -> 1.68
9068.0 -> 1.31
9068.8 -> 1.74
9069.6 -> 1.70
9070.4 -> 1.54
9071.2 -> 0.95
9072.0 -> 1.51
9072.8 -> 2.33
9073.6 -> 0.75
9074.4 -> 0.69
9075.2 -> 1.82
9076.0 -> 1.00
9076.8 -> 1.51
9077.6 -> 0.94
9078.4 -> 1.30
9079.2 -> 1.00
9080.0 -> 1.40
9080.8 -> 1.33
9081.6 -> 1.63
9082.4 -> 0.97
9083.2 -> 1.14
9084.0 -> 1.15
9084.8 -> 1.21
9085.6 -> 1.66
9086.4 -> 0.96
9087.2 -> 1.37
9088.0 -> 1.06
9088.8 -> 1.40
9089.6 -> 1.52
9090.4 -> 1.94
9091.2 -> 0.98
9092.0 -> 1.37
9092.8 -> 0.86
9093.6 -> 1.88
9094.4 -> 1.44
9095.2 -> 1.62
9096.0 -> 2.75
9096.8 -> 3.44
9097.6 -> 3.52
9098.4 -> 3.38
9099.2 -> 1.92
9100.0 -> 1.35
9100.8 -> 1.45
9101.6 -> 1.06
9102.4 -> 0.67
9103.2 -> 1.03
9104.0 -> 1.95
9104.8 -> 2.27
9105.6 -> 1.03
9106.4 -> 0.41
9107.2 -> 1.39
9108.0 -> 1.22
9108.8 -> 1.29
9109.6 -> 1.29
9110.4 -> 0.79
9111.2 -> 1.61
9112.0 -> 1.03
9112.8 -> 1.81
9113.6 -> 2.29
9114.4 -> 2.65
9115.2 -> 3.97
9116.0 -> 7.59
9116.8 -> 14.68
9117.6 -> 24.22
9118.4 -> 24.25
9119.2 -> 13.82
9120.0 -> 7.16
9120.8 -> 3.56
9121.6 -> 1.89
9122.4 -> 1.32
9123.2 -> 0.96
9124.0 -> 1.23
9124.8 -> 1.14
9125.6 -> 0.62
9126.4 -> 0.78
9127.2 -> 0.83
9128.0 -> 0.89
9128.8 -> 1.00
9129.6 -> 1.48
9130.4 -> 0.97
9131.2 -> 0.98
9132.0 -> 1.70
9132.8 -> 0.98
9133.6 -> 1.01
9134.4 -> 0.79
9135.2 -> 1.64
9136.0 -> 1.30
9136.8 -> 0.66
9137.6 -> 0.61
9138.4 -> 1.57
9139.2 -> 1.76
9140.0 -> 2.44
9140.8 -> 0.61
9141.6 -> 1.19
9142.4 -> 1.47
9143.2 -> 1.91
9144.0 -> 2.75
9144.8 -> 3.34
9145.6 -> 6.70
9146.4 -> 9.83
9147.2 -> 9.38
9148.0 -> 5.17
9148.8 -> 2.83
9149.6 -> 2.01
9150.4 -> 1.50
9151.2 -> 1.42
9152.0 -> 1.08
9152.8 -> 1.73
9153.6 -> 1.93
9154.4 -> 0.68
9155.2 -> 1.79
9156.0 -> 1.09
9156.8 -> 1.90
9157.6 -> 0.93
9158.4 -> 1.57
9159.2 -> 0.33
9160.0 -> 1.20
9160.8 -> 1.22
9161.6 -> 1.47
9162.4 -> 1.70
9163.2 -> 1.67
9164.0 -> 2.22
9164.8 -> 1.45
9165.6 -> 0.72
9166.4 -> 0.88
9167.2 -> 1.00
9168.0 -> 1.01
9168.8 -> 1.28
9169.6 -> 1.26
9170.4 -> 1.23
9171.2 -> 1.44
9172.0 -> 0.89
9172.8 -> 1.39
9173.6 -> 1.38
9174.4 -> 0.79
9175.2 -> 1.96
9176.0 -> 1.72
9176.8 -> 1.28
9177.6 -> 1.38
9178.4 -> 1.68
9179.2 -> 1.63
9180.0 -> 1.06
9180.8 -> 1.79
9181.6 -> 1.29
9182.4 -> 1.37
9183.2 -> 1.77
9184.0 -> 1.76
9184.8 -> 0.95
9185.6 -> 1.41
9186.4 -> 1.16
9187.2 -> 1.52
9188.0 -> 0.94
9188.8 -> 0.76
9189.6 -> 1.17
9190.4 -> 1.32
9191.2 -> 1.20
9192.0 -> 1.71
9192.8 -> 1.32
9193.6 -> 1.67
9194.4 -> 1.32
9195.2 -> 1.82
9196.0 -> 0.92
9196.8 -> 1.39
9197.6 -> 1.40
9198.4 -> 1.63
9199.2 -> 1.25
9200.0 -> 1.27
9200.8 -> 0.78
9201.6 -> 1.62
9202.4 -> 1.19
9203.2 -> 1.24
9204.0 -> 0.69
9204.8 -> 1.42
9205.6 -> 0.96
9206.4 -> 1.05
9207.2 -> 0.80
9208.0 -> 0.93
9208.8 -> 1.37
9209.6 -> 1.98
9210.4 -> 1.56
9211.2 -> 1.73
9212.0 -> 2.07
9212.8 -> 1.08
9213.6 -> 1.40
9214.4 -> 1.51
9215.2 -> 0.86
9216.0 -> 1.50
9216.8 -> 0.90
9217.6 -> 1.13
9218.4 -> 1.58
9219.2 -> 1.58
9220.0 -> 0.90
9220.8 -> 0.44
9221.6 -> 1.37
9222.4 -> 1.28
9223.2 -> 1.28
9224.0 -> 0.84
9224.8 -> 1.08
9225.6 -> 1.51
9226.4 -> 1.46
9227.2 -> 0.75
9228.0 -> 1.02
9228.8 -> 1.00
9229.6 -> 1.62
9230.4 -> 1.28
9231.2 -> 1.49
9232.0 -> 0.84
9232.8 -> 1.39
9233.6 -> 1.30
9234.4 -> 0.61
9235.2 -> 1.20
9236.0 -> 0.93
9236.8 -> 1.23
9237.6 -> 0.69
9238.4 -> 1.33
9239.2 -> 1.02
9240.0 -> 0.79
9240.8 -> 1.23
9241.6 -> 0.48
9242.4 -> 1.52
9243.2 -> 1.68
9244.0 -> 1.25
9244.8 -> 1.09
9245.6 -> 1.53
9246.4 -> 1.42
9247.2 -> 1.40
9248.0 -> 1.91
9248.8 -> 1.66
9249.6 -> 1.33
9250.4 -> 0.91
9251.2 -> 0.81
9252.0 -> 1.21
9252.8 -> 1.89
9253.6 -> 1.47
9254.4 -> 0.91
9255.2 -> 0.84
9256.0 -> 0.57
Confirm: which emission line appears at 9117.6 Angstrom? Halpha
